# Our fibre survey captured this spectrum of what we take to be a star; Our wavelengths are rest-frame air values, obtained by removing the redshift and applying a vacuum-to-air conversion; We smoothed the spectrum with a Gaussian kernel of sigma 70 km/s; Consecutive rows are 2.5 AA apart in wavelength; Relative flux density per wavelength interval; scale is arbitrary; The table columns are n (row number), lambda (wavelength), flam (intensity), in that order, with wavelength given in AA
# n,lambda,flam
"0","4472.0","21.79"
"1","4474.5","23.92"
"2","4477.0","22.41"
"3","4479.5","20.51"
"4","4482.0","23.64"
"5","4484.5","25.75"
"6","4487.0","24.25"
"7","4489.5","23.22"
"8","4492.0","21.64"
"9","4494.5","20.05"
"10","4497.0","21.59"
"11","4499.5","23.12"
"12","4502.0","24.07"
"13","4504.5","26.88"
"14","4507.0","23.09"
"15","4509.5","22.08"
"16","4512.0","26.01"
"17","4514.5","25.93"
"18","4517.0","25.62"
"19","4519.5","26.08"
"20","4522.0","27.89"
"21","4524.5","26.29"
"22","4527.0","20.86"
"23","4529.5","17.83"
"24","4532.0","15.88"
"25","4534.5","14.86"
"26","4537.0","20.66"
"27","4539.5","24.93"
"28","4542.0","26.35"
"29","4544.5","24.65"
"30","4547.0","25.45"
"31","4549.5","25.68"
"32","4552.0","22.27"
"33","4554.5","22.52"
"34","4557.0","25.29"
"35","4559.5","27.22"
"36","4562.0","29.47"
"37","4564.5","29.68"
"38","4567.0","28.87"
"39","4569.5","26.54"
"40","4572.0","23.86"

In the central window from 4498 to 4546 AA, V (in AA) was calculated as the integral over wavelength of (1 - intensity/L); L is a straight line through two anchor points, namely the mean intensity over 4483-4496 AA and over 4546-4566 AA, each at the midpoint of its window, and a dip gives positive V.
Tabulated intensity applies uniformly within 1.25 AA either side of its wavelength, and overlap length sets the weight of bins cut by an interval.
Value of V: 2.1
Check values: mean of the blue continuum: 23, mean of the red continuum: 26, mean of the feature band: 23.3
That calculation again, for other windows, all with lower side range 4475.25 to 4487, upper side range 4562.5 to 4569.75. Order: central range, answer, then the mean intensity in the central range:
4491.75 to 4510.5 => 1.26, 22.9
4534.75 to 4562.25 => 3.18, 24.4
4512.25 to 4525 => -0.34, 26.3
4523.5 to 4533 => 2.20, 20.2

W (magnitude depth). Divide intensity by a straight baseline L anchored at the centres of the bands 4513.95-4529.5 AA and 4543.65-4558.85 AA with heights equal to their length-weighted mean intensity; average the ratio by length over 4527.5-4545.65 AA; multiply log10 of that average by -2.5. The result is 0.19 mag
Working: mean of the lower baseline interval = 24.8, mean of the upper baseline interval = 24.4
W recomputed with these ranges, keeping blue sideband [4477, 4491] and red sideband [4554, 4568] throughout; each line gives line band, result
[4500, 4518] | 0.00 mag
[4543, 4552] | 0.08 mag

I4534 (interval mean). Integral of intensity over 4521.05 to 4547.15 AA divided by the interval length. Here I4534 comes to 22.1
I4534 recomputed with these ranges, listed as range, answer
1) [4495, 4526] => 24.7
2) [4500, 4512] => 24.2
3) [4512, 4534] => 23.2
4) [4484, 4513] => 23.4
